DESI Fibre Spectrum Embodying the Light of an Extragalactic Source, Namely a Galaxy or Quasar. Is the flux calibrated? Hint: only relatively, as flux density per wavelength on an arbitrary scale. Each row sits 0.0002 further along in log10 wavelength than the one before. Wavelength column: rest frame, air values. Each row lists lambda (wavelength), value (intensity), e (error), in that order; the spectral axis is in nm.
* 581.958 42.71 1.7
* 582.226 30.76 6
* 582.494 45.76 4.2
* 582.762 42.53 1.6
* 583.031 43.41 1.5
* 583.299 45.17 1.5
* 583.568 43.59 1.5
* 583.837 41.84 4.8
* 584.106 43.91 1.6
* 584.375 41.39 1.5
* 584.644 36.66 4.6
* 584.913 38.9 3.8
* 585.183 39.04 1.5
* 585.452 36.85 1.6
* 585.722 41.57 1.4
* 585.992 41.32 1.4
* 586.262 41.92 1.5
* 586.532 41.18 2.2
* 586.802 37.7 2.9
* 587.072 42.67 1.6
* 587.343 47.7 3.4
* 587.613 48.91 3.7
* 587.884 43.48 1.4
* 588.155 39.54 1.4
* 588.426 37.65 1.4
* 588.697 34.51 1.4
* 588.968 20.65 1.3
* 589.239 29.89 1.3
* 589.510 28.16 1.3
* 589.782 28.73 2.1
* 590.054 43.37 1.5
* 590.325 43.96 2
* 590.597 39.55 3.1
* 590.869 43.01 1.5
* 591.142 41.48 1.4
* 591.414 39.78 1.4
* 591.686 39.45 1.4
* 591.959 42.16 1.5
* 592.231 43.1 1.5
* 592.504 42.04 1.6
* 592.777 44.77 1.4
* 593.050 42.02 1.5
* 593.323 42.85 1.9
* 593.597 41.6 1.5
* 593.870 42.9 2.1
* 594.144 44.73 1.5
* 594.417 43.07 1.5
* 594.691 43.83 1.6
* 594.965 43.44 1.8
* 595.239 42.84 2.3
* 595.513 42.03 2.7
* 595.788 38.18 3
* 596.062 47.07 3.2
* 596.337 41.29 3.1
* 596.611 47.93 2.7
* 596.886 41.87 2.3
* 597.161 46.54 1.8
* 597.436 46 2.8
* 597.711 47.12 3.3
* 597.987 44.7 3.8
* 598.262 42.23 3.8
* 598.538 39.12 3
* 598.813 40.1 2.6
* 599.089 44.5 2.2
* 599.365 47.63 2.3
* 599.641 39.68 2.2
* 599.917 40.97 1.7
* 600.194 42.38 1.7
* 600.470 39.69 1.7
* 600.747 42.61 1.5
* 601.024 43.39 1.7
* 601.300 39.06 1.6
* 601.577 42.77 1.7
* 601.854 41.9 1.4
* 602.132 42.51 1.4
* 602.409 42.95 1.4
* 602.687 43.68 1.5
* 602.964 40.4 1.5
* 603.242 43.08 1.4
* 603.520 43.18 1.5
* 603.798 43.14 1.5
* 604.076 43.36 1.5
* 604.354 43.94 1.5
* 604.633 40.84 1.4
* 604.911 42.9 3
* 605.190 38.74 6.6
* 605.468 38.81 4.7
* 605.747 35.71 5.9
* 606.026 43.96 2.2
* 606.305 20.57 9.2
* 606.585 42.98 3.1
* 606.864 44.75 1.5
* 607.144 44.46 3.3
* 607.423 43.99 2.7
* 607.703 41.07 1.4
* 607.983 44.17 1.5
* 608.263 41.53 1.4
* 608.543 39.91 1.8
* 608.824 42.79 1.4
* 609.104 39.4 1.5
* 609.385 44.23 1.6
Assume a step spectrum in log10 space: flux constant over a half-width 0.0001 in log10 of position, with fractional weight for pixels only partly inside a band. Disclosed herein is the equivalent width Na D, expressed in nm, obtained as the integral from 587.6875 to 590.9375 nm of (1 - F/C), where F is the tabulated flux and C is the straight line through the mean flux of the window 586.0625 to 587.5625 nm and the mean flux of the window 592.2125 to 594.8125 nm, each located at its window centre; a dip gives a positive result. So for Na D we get 0.50 nm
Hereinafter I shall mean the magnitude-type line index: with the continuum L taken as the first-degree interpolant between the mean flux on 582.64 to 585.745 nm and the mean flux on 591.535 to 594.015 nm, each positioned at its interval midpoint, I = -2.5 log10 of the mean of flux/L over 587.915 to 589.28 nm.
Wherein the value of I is 0.240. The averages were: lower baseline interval 41.2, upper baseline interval 42.3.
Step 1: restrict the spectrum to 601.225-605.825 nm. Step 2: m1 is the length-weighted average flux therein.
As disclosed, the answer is 41.7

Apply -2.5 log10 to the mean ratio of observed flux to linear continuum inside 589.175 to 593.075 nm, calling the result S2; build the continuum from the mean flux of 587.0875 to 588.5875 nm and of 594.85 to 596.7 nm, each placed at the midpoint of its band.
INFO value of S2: 0.10 mag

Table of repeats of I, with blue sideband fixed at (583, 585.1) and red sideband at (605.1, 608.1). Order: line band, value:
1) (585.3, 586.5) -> 0.03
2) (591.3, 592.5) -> 0.00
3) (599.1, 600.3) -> -0.06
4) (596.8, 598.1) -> -0.12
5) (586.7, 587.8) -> -0.07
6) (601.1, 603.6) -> -0.05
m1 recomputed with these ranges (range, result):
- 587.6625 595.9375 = 39.9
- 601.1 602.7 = 42.1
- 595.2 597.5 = 43.7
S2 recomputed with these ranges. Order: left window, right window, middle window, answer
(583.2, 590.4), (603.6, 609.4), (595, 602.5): -0.07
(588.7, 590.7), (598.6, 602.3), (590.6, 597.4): -0.16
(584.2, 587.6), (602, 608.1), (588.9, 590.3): 0.28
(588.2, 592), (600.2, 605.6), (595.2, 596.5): -0.09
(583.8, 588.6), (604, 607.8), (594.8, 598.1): -0.08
